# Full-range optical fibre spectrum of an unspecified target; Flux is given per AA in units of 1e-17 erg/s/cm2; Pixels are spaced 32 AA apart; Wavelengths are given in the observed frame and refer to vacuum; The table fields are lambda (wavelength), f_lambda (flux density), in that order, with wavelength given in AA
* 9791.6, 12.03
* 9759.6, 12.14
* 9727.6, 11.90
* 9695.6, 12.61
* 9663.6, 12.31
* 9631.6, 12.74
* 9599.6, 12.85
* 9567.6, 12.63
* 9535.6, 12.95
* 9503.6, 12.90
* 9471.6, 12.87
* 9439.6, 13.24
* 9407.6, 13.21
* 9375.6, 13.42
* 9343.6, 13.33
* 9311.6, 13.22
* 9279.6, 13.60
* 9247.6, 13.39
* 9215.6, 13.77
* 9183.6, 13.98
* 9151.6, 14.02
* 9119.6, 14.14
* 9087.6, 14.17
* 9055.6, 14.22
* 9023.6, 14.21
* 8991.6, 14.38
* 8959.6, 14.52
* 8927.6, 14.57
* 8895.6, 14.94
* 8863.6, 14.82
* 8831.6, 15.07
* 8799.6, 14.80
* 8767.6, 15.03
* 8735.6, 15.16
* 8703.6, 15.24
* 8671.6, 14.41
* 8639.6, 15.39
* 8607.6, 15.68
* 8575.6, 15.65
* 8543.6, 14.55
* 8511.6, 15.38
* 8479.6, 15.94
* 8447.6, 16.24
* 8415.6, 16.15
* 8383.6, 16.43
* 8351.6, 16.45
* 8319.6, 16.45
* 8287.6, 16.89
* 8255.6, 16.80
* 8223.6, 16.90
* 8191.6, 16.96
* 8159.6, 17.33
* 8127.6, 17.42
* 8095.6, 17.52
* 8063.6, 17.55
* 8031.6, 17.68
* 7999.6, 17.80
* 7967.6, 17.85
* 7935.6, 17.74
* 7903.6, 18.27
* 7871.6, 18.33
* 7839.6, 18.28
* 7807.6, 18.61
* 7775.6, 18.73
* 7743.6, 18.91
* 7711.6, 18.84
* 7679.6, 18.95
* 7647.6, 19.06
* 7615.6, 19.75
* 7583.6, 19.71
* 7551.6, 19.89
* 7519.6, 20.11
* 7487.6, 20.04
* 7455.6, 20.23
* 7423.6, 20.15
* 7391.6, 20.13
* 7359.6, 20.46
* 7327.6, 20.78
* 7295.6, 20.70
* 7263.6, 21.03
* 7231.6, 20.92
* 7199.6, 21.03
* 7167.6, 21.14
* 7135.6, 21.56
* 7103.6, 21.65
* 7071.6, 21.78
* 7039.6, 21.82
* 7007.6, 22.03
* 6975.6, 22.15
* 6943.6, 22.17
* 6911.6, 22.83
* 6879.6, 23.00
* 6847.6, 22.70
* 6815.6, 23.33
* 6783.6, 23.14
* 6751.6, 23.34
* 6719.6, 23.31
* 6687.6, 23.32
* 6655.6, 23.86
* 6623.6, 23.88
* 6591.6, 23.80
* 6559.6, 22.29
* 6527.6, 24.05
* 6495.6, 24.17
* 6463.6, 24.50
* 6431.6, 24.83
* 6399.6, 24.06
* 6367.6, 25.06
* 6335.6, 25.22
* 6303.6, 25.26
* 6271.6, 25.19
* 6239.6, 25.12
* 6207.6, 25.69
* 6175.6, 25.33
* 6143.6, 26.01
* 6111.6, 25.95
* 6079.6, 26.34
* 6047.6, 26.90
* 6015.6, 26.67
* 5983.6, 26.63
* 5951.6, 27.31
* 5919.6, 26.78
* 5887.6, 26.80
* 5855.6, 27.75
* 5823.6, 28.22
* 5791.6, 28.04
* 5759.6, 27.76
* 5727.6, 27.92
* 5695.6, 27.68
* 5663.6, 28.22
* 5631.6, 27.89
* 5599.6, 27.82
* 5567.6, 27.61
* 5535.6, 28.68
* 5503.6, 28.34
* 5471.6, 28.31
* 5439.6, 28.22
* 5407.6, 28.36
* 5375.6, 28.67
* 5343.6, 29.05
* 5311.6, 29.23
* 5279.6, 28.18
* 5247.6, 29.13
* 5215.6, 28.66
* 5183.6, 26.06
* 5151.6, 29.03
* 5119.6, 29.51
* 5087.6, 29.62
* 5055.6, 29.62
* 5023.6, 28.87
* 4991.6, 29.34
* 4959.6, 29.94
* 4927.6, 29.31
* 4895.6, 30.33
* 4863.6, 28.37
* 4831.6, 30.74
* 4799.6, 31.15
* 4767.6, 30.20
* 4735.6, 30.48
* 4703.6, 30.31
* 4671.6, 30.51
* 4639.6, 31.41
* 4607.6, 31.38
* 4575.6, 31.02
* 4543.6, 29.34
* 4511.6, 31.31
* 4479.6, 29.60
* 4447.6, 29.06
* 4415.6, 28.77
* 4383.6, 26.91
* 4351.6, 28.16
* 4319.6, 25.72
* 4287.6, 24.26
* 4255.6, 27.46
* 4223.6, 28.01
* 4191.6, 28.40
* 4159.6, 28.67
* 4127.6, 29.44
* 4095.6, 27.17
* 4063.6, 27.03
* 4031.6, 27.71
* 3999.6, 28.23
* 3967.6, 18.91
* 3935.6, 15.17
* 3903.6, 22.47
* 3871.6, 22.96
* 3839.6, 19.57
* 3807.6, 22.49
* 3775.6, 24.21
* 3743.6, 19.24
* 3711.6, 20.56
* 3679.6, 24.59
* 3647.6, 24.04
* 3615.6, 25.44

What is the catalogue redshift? 0.000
